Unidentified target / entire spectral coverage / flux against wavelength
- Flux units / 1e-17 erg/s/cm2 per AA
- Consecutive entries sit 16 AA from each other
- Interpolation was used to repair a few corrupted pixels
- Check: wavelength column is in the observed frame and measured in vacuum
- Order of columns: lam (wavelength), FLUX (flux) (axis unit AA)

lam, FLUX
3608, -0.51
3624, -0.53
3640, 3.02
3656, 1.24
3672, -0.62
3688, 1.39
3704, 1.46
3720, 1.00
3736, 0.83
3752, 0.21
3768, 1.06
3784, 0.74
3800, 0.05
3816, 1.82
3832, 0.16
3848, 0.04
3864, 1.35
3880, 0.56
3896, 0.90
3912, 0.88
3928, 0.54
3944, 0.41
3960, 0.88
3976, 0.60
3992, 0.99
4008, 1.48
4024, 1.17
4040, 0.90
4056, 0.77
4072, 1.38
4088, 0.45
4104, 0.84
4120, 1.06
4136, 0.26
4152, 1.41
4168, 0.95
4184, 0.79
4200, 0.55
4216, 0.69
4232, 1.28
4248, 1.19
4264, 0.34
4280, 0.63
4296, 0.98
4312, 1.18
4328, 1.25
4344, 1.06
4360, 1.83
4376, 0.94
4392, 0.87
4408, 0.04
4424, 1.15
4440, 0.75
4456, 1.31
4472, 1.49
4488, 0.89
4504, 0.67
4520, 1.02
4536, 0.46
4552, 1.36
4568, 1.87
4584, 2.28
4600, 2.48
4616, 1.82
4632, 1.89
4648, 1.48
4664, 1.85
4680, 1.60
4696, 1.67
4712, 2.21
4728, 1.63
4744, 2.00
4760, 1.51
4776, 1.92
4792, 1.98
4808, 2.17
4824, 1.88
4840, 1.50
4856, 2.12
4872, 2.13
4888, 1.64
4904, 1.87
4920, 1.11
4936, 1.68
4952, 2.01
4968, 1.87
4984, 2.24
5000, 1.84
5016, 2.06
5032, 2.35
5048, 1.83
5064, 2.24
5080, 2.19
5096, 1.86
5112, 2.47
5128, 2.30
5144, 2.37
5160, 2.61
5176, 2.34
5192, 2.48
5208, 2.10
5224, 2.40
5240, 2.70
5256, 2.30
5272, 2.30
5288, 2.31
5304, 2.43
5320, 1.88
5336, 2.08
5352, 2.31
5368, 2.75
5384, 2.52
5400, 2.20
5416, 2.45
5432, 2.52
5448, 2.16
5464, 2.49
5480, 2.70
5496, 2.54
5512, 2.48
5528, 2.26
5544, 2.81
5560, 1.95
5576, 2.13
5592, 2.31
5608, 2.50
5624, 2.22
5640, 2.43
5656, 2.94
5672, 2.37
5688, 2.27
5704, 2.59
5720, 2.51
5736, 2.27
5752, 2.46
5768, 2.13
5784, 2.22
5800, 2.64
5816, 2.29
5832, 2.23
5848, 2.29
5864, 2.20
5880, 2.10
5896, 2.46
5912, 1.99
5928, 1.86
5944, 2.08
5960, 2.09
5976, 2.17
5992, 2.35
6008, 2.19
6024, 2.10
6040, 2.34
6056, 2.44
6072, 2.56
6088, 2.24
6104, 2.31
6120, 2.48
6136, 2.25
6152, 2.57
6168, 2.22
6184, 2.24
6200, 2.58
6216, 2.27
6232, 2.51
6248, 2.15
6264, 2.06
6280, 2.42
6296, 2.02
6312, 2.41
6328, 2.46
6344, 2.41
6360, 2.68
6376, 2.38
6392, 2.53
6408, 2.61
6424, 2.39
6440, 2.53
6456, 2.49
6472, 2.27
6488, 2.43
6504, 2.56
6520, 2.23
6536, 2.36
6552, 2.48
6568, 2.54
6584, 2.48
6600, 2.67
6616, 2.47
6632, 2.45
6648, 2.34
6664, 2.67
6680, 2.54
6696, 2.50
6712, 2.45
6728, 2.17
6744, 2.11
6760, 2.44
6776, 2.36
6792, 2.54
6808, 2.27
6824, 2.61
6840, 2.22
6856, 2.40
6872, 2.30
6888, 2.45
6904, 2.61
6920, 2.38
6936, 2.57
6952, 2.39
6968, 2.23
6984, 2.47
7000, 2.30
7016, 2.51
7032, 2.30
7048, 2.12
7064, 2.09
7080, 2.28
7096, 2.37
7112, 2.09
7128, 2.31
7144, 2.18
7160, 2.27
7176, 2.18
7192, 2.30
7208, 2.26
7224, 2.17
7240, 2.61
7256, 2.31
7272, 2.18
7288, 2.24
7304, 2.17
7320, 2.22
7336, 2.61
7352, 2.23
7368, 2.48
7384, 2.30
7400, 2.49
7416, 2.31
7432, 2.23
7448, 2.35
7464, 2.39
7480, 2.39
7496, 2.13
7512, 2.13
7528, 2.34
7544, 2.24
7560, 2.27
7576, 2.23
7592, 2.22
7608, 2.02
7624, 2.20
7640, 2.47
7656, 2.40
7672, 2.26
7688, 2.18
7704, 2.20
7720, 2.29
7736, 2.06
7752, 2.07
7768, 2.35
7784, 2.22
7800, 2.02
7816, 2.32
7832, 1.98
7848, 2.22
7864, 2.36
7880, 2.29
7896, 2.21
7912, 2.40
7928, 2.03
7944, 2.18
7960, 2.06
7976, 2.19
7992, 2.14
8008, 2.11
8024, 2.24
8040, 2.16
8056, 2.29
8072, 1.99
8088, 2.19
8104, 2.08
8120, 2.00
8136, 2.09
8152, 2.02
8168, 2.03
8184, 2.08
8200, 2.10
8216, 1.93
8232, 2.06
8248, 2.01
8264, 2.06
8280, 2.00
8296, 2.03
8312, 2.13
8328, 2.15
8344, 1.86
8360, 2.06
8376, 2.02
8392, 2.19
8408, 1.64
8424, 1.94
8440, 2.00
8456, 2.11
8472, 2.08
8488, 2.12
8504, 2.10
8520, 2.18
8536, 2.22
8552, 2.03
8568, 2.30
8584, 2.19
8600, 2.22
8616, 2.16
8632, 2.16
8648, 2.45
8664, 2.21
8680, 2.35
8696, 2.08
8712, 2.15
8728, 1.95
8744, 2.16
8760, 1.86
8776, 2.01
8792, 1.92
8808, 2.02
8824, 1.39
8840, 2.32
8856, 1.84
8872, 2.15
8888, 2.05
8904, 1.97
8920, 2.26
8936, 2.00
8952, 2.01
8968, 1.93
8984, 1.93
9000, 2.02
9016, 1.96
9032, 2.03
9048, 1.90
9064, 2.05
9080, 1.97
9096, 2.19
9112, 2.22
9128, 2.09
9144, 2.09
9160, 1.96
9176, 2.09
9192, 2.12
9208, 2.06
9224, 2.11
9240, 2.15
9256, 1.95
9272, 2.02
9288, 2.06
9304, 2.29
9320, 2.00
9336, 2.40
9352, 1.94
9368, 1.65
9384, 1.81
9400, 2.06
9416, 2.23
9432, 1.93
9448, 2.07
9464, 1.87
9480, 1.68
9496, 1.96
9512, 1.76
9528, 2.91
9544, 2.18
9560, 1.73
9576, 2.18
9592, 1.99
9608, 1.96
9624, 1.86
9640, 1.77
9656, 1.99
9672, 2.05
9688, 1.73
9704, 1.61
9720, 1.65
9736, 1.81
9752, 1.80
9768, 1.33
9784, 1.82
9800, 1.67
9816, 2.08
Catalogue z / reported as 0.143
